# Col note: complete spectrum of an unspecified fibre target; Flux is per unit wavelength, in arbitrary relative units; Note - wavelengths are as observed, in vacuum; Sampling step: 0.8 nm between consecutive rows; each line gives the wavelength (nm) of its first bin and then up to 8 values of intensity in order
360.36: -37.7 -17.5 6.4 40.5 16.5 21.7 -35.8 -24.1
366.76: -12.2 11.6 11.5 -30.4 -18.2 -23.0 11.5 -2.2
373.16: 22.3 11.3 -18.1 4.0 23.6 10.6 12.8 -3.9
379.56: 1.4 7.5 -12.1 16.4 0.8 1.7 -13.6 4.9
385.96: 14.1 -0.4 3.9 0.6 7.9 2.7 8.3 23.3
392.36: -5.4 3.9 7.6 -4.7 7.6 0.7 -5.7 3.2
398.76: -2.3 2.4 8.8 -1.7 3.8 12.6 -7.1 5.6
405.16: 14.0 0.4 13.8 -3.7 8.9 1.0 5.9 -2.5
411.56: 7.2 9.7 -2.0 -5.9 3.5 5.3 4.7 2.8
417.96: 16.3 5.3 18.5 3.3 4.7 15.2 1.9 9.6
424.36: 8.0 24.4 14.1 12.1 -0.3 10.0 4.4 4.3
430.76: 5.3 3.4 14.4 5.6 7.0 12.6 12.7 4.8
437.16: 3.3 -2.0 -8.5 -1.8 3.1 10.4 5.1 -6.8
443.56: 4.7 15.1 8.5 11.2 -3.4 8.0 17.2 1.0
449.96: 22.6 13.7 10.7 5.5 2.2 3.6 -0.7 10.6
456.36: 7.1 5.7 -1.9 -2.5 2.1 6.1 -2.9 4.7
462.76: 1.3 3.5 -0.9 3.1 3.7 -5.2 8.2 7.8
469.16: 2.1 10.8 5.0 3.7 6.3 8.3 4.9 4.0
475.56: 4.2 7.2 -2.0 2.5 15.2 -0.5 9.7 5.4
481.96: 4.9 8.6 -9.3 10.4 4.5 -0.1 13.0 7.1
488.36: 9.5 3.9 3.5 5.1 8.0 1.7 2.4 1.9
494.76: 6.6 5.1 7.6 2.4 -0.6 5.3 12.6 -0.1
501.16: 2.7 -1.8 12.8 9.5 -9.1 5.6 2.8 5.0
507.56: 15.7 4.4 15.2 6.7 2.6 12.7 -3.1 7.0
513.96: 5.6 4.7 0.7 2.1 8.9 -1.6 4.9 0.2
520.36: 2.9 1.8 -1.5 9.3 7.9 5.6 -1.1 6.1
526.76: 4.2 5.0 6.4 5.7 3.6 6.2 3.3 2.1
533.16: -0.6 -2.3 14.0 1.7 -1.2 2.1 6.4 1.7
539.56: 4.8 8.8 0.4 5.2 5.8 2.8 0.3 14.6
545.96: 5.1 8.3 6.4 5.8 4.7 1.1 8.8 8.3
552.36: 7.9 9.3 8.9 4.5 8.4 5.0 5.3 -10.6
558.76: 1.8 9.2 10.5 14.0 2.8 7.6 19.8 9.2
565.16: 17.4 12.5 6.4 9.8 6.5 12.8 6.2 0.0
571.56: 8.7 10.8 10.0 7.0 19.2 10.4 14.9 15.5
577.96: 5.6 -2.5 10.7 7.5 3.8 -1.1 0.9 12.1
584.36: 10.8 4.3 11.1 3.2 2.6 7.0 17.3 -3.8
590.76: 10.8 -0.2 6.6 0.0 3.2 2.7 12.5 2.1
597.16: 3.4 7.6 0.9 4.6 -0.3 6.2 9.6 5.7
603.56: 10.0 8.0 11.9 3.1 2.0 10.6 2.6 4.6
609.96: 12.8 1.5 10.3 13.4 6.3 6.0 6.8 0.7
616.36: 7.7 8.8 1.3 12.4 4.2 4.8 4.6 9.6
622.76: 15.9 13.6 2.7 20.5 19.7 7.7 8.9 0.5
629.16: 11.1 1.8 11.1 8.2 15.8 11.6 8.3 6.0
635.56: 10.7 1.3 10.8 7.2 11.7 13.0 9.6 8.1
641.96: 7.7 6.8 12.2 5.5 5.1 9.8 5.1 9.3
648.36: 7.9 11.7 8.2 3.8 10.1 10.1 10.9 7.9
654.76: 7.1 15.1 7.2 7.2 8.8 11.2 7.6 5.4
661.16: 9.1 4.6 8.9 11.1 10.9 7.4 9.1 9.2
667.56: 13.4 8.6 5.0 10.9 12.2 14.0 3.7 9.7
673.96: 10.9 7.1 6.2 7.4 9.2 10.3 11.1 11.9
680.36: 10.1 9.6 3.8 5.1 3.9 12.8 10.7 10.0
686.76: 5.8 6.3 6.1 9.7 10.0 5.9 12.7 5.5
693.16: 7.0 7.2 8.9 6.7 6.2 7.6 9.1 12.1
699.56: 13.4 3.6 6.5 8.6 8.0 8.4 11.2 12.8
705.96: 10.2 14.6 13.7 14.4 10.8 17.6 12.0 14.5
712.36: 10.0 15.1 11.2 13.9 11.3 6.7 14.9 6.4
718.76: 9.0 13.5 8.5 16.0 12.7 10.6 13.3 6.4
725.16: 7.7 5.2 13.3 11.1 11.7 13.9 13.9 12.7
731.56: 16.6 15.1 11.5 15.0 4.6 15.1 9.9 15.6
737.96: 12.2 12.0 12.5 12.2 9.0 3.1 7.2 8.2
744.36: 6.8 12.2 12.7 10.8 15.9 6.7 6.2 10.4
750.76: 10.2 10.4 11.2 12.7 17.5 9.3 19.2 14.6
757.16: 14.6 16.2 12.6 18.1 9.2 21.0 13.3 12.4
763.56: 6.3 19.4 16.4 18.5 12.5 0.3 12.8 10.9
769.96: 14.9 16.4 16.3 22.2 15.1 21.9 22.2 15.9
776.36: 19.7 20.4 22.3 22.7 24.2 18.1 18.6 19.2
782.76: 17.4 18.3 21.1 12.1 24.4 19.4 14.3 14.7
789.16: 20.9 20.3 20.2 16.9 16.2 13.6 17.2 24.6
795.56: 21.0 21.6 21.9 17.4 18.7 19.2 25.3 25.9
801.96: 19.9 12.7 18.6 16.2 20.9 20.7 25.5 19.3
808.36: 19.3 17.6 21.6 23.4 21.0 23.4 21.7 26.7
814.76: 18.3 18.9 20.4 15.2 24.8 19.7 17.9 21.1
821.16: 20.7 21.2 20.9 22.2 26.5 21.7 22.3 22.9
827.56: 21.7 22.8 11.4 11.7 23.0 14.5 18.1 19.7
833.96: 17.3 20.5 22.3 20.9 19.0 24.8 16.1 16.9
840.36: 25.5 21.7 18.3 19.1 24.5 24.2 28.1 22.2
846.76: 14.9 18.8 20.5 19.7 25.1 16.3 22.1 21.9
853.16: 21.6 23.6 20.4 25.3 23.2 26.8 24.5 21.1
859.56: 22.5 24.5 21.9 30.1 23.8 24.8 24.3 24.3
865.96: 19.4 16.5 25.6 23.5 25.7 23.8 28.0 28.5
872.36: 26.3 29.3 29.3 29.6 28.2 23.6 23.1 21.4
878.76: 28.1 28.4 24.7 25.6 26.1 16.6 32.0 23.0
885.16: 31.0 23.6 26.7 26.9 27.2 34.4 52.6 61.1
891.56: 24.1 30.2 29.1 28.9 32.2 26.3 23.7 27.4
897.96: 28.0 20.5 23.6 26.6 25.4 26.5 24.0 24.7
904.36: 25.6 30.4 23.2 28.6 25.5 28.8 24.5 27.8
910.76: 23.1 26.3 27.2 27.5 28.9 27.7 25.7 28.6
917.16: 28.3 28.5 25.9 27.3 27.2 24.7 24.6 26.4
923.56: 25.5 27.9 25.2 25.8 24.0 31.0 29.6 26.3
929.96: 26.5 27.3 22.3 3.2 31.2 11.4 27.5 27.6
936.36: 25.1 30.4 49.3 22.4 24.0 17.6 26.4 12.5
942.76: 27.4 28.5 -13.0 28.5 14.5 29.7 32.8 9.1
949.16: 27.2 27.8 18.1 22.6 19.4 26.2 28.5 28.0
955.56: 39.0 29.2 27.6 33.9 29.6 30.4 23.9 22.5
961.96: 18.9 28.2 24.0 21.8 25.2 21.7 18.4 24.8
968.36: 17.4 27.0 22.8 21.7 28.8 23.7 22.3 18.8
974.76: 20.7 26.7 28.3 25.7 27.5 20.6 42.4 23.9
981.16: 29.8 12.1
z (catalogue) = 0.93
